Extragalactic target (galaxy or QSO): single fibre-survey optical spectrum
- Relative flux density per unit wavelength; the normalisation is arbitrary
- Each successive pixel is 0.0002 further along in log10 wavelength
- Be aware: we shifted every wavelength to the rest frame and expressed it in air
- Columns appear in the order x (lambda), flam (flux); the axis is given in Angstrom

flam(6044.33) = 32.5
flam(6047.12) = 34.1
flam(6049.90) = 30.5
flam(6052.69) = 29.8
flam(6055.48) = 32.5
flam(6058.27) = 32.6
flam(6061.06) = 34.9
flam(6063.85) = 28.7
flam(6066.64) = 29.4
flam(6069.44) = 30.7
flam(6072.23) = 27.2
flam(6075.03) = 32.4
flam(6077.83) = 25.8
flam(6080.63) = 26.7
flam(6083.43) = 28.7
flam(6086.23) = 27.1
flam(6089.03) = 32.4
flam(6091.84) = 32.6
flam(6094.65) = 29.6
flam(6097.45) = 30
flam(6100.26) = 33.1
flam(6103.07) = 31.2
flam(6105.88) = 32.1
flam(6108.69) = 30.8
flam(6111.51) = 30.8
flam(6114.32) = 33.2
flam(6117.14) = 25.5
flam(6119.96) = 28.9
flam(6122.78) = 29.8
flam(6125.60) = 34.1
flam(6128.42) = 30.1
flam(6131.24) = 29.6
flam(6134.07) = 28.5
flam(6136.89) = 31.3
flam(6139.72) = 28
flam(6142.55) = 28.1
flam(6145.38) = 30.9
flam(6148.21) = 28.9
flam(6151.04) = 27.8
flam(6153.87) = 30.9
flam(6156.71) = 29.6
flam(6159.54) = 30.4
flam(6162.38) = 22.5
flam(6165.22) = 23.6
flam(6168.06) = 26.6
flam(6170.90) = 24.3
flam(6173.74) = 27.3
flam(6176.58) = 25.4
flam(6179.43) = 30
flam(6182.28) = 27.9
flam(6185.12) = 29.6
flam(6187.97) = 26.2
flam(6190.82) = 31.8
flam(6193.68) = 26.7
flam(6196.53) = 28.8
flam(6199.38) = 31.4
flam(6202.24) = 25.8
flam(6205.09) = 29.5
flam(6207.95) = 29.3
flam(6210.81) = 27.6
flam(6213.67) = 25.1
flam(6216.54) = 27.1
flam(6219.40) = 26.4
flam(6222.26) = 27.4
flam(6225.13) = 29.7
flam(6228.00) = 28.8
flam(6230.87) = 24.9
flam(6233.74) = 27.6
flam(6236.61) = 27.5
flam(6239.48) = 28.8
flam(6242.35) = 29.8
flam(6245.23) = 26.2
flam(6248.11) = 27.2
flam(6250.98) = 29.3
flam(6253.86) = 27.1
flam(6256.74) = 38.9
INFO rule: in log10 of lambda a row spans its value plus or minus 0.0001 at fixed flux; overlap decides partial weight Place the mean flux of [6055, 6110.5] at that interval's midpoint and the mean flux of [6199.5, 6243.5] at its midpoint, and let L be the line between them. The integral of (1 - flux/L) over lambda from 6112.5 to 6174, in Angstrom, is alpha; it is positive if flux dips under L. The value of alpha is 1.27 Angstrom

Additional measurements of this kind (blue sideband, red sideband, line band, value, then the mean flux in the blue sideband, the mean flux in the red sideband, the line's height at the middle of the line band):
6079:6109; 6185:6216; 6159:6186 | 2.1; 30.3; 28.2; 28.8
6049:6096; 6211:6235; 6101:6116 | -1.1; 30.1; 27.1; 29.4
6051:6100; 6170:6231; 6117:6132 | -0.4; 30.1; 27.9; 29.2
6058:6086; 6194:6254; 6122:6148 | -1.1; 29.5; 27.9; 28.8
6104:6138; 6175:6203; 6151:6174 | 1.8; 30.4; 28.4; 29.2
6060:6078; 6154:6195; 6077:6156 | -2.9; 30.1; 27.4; 28.9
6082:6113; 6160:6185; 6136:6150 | -0.6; 30.8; 26.3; 28.1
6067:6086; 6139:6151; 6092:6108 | -1.5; 28.5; 28.9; 28.7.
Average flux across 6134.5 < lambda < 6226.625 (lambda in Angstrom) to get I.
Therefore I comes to 28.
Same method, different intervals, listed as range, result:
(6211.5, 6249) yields 27.4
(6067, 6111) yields 30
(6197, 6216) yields 28.1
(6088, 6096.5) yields 31.4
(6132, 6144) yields 29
